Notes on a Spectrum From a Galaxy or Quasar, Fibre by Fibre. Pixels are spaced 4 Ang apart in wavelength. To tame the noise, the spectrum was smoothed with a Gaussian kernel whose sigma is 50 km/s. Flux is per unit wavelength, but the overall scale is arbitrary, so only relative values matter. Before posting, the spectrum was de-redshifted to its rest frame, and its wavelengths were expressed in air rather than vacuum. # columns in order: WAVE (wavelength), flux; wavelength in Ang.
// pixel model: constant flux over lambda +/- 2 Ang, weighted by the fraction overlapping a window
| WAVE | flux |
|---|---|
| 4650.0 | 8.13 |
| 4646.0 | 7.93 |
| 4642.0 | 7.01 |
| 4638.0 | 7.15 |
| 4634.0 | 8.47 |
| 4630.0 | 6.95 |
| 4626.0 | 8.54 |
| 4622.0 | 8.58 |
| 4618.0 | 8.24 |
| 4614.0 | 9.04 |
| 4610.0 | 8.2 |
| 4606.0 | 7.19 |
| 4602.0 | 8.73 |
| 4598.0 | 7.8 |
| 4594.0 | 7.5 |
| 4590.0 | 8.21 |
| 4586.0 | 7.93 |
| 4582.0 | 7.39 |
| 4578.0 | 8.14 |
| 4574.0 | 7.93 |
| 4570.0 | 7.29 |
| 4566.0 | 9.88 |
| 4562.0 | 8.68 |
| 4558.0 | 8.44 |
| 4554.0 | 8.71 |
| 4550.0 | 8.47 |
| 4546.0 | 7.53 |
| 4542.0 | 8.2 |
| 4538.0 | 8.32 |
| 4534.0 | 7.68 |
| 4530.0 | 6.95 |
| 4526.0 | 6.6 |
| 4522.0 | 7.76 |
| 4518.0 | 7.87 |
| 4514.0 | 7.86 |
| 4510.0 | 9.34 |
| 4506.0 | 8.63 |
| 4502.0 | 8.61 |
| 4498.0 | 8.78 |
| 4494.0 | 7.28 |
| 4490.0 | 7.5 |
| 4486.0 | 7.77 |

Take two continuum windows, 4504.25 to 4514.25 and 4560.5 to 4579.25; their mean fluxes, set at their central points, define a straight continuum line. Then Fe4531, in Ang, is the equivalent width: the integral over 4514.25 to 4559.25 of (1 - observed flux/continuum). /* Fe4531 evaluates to 3.8 Ang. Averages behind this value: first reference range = 8.74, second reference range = 8.39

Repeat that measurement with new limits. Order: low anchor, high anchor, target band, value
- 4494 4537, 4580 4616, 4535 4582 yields -1.7 Ang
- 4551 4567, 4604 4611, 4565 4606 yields 0.9 Ang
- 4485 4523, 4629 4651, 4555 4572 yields -1.4 Ang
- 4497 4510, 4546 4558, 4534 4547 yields 0.7 Ang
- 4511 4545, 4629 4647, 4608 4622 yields -1.8 Ang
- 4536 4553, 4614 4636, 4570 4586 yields 0.8 Ang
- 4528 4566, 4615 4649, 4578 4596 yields 0.6 Ang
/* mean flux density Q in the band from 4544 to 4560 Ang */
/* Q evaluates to 8.29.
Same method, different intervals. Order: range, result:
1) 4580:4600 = 7.77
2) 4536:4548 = 8.02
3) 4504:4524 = 8.29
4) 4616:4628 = 8.45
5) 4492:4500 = 8.03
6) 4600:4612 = 8.04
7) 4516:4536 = 7.37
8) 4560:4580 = 8.38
